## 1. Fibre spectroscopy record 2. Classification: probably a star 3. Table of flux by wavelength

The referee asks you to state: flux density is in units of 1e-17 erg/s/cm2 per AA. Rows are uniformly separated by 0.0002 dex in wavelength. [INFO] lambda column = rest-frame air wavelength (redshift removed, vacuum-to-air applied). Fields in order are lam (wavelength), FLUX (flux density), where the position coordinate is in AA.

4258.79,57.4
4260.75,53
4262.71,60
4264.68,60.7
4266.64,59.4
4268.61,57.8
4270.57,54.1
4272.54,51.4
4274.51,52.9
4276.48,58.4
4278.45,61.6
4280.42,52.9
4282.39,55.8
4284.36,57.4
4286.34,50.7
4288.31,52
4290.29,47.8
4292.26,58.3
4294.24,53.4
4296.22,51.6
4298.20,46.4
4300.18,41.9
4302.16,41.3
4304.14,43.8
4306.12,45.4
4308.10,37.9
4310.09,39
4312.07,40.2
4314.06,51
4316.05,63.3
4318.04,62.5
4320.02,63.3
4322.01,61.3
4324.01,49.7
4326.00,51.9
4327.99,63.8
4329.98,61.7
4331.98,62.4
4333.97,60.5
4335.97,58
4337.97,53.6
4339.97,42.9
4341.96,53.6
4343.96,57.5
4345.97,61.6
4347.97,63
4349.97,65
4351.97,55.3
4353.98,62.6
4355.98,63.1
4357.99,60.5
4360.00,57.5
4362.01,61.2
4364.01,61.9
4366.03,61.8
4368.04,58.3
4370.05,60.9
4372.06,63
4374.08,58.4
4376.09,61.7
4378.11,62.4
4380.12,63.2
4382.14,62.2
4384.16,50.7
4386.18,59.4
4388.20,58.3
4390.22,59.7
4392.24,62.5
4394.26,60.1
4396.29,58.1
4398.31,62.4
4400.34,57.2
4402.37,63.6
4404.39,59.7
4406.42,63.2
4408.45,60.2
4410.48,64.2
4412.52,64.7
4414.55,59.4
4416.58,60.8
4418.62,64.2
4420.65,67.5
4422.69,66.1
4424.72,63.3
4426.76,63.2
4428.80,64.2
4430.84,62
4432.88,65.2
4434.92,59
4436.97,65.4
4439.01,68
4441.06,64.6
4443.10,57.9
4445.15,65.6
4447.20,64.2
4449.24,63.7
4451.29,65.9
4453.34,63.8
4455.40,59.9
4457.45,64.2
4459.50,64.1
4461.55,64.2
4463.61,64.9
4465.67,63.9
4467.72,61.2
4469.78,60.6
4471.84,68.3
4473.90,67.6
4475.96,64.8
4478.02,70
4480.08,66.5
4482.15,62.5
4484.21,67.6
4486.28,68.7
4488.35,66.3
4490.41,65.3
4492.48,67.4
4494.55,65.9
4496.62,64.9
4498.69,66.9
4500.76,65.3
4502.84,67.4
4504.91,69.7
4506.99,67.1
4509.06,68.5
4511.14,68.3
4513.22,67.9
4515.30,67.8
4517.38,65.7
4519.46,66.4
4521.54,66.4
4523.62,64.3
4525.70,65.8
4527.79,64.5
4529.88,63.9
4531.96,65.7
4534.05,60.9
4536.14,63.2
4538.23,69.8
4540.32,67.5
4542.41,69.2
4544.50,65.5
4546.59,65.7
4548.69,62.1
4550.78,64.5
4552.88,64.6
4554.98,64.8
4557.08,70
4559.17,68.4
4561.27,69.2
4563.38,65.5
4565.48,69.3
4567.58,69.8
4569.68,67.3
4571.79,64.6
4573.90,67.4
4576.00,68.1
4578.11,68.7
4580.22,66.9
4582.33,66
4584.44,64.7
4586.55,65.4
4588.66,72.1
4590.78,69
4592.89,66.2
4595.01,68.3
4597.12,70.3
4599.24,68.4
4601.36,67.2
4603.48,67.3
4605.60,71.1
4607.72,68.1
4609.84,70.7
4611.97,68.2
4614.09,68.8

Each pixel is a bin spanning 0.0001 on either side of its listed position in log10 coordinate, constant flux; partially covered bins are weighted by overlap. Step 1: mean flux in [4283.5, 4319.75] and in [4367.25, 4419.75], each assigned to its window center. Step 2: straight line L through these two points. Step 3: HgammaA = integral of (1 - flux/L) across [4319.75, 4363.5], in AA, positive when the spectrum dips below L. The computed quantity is -3.5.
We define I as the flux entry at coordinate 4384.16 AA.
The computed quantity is 50.7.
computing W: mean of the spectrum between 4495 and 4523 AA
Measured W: 67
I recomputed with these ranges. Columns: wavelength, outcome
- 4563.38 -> 65.5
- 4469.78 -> 60.6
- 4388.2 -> 58.3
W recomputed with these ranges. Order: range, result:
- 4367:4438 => 61.6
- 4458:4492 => 65.4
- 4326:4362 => 58.8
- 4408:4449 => 63.5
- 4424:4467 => 63.7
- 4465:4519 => 66.4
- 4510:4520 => 67.2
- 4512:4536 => 65.3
